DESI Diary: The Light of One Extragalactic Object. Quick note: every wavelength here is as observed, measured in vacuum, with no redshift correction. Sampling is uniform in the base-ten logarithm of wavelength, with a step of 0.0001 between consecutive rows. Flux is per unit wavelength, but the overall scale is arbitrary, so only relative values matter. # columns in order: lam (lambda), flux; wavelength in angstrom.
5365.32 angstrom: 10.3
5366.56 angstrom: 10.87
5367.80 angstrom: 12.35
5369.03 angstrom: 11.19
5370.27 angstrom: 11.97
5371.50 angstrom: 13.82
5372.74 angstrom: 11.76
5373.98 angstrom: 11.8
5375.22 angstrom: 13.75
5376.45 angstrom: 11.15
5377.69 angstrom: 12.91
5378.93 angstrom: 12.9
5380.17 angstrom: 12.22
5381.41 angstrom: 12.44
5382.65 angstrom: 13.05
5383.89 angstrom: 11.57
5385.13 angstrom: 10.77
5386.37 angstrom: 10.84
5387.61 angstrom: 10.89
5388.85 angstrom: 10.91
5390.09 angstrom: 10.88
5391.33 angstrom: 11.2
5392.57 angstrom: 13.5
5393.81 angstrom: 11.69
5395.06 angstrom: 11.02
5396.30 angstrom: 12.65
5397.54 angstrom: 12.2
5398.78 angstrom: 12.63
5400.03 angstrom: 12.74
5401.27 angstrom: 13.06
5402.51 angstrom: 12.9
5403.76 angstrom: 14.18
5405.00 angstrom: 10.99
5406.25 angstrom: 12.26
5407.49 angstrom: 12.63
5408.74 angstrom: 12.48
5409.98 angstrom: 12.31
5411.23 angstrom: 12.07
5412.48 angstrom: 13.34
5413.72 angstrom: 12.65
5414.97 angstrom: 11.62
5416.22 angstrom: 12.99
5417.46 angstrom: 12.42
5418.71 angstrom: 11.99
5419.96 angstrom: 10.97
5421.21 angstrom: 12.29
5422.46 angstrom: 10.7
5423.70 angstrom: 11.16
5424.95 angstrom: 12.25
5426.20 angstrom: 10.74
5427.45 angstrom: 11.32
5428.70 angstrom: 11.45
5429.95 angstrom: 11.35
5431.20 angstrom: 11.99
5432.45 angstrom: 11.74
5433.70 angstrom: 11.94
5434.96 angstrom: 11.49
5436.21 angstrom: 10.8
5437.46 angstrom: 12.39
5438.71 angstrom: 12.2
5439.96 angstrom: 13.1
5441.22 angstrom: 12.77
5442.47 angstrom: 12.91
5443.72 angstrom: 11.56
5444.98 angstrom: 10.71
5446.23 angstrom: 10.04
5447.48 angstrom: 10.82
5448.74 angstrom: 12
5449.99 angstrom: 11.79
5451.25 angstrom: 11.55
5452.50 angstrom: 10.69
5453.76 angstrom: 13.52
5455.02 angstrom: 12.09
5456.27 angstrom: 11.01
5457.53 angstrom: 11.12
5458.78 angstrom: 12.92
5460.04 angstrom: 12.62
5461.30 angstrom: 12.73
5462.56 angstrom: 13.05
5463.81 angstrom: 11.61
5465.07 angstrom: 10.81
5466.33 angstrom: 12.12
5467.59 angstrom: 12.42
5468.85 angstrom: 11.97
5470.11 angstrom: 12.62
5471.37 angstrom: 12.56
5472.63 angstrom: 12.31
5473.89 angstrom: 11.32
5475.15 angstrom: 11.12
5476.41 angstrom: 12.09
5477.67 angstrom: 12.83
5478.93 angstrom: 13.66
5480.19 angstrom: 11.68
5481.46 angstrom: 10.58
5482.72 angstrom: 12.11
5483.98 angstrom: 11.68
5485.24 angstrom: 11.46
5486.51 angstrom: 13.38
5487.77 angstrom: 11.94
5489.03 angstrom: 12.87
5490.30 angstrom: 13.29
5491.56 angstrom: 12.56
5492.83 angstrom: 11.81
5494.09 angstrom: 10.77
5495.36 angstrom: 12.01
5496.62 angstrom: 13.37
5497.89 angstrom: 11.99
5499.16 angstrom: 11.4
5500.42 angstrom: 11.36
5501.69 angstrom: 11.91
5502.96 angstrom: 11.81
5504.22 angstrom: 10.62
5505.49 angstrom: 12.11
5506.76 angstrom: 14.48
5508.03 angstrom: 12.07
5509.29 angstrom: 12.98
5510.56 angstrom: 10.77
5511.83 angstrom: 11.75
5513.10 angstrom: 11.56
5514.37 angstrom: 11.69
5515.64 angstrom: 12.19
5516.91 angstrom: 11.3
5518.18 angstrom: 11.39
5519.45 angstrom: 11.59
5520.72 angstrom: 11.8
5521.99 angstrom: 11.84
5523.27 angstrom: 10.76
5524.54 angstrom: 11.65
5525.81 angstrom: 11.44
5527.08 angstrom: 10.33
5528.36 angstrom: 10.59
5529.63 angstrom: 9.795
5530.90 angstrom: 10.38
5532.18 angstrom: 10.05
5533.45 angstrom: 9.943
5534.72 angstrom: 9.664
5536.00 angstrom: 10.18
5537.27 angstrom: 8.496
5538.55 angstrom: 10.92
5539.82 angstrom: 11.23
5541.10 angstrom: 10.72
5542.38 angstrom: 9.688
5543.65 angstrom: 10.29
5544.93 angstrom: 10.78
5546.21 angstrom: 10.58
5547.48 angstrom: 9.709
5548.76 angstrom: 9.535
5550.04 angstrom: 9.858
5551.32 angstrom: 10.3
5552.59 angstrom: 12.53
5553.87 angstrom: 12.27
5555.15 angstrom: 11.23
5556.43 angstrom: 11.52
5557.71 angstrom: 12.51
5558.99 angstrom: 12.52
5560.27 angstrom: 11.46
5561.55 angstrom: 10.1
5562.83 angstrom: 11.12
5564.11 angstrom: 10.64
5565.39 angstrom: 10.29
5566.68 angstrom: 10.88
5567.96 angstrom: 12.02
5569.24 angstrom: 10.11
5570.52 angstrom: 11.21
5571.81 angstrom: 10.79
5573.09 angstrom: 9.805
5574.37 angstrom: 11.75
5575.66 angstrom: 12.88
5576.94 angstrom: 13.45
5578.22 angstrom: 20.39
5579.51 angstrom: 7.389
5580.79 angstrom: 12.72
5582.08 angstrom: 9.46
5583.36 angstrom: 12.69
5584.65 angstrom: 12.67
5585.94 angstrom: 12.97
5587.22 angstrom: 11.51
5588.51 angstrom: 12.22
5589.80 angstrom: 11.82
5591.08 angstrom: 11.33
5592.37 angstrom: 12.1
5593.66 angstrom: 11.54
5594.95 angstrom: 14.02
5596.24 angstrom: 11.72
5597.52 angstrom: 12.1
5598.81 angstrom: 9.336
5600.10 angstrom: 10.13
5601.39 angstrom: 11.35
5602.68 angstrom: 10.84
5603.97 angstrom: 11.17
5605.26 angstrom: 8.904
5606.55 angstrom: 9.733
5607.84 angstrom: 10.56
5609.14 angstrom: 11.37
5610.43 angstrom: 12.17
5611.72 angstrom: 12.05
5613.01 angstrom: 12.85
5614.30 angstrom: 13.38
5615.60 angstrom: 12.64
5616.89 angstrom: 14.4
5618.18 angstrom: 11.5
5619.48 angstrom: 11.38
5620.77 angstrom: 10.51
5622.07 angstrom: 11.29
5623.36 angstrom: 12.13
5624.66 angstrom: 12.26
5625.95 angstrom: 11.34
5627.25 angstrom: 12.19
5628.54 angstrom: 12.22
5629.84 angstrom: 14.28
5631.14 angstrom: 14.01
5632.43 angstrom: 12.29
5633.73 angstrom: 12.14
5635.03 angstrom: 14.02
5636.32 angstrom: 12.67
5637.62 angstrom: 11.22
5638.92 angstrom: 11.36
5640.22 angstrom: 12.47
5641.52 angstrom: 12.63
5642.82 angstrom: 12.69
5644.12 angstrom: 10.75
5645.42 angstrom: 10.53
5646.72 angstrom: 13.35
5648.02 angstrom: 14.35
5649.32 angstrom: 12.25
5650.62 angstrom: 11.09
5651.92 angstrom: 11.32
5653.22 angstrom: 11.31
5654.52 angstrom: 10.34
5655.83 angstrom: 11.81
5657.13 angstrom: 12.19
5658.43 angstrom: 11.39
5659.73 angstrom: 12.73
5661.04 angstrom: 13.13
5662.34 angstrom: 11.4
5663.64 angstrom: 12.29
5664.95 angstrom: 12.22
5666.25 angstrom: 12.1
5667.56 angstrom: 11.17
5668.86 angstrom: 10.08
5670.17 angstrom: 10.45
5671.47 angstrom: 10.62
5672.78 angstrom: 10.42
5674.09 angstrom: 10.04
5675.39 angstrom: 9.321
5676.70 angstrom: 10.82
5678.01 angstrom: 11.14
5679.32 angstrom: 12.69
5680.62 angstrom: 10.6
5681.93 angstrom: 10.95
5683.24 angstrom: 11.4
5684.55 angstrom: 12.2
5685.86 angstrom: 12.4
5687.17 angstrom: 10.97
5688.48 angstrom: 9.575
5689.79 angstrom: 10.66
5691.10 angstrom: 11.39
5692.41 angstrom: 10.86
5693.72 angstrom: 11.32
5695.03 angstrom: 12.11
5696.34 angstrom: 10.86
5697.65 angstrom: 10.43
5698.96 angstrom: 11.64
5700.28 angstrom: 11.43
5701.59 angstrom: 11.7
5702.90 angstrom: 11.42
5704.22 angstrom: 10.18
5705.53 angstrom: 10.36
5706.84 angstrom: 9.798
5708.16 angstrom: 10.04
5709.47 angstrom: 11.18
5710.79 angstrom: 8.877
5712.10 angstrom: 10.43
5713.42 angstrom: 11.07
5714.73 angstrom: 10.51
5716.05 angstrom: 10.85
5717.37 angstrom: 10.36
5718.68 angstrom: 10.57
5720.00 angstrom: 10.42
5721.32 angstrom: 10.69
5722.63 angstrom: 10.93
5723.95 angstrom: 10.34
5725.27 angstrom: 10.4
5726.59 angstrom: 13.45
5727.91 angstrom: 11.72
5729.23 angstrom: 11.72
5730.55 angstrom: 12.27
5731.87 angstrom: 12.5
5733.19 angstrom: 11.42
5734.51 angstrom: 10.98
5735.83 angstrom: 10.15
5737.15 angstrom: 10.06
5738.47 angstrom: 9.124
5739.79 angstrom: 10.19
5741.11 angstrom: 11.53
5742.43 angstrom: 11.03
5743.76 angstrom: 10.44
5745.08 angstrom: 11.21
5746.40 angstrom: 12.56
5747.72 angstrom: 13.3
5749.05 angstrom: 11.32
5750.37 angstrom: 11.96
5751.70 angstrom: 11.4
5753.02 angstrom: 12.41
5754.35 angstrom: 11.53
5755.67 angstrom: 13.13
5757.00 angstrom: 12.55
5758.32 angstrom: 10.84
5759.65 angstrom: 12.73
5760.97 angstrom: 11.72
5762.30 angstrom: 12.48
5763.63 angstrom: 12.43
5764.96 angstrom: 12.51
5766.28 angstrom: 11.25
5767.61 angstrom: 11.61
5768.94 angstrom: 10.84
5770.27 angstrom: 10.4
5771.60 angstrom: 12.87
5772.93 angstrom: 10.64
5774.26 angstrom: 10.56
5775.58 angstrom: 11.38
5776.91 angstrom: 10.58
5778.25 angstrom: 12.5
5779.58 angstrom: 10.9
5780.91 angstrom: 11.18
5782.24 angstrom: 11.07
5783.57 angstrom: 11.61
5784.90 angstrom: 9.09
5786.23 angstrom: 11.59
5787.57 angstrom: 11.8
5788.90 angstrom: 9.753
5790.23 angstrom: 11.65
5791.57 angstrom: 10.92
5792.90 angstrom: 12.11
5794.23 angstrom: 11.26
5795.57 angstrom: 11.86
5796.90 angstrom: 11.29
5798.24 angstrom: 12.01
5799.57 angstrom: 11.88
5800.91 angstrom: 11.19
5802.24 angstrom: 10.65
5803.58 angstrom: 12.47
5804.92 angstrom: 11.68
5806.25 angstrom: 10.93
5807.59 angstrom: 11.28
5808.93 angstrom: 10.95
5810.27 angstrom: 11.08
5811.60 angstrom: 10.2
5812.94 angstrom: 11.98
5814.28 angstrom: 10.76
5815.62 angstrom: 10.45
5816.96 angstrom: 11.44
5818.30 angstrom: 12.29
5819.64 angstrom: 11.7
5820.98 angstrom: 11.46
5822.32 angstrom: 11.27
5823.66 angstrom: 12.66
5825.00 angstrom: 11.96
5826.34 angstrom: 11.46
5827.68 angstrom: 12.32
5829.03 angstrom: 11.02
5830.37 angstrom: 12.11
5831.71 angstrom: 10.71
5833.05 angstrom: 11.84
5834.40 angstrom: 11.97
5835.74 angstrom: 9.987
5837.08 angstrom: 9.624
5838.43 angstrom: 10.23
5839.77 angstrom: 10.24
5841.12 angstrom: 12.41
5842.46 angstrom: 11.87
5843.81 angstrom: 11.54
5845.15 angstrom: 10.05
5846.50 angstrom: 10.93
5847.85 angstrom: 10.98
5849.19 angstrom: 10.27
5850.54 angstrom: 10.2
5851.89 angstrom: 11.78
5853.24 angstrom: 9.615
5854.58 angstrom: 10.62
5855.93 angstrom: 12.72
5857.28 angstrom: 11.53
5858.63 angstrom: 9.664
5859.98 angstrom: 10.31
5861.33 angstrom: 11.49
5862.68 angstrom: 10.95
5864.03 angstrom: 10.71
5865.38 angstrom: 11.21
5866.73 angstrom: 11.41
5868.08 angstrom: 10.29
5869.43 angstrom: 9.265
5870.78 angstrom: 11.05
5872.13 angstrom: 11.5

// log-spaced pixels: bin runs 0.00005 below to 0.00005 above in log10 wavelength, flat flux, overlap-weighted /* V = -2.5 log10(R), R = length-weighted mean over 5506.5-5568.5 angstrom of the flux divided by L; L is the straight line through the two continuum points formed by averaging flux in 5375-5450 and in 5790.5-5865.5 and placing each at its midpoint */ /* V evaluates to 0.07 mag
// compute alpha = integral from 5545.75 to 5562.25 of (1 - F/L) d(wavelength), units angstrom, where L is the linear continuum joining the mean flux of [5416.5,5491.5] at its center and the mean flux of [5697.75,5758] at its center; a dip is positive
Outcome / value 0.8 angstrom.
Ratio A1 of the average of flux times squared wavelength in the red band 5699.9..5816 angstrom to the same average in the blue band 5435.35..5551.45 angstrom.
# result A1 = 1.07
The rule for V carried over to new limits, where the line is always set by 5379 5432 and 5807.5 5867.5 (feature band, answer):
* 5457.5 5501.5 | -0.026 mag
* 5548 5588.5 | 0.009 mag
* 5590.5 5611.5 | 0.042 mag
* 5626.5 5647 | -0.079 mag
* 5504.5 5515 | -0.031 mag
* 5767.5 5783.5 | 0.005 mag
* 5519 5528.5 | 0.046 mag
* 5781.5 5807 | -0.008 mag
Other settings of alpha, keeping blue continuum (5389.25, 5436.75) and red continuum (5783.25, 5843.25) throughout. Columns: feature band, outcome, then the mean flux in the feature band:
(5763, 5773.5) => -0.2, 11.6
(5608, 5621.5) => -0.6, 12.2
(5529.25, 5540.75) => 1.7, 10.1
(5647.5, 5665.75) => -0.6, 12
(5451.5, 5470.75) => -0.2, 12.1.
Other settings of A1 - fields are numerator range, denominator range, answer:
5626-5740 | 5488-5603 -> 1.04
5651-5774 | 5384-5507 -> 1.03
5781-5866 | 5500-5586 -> 1.09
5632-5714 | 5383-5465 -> 1.04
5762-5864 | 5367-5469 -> 1.08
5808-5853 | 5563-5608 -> 1.06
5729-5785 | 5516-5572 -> 1.14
